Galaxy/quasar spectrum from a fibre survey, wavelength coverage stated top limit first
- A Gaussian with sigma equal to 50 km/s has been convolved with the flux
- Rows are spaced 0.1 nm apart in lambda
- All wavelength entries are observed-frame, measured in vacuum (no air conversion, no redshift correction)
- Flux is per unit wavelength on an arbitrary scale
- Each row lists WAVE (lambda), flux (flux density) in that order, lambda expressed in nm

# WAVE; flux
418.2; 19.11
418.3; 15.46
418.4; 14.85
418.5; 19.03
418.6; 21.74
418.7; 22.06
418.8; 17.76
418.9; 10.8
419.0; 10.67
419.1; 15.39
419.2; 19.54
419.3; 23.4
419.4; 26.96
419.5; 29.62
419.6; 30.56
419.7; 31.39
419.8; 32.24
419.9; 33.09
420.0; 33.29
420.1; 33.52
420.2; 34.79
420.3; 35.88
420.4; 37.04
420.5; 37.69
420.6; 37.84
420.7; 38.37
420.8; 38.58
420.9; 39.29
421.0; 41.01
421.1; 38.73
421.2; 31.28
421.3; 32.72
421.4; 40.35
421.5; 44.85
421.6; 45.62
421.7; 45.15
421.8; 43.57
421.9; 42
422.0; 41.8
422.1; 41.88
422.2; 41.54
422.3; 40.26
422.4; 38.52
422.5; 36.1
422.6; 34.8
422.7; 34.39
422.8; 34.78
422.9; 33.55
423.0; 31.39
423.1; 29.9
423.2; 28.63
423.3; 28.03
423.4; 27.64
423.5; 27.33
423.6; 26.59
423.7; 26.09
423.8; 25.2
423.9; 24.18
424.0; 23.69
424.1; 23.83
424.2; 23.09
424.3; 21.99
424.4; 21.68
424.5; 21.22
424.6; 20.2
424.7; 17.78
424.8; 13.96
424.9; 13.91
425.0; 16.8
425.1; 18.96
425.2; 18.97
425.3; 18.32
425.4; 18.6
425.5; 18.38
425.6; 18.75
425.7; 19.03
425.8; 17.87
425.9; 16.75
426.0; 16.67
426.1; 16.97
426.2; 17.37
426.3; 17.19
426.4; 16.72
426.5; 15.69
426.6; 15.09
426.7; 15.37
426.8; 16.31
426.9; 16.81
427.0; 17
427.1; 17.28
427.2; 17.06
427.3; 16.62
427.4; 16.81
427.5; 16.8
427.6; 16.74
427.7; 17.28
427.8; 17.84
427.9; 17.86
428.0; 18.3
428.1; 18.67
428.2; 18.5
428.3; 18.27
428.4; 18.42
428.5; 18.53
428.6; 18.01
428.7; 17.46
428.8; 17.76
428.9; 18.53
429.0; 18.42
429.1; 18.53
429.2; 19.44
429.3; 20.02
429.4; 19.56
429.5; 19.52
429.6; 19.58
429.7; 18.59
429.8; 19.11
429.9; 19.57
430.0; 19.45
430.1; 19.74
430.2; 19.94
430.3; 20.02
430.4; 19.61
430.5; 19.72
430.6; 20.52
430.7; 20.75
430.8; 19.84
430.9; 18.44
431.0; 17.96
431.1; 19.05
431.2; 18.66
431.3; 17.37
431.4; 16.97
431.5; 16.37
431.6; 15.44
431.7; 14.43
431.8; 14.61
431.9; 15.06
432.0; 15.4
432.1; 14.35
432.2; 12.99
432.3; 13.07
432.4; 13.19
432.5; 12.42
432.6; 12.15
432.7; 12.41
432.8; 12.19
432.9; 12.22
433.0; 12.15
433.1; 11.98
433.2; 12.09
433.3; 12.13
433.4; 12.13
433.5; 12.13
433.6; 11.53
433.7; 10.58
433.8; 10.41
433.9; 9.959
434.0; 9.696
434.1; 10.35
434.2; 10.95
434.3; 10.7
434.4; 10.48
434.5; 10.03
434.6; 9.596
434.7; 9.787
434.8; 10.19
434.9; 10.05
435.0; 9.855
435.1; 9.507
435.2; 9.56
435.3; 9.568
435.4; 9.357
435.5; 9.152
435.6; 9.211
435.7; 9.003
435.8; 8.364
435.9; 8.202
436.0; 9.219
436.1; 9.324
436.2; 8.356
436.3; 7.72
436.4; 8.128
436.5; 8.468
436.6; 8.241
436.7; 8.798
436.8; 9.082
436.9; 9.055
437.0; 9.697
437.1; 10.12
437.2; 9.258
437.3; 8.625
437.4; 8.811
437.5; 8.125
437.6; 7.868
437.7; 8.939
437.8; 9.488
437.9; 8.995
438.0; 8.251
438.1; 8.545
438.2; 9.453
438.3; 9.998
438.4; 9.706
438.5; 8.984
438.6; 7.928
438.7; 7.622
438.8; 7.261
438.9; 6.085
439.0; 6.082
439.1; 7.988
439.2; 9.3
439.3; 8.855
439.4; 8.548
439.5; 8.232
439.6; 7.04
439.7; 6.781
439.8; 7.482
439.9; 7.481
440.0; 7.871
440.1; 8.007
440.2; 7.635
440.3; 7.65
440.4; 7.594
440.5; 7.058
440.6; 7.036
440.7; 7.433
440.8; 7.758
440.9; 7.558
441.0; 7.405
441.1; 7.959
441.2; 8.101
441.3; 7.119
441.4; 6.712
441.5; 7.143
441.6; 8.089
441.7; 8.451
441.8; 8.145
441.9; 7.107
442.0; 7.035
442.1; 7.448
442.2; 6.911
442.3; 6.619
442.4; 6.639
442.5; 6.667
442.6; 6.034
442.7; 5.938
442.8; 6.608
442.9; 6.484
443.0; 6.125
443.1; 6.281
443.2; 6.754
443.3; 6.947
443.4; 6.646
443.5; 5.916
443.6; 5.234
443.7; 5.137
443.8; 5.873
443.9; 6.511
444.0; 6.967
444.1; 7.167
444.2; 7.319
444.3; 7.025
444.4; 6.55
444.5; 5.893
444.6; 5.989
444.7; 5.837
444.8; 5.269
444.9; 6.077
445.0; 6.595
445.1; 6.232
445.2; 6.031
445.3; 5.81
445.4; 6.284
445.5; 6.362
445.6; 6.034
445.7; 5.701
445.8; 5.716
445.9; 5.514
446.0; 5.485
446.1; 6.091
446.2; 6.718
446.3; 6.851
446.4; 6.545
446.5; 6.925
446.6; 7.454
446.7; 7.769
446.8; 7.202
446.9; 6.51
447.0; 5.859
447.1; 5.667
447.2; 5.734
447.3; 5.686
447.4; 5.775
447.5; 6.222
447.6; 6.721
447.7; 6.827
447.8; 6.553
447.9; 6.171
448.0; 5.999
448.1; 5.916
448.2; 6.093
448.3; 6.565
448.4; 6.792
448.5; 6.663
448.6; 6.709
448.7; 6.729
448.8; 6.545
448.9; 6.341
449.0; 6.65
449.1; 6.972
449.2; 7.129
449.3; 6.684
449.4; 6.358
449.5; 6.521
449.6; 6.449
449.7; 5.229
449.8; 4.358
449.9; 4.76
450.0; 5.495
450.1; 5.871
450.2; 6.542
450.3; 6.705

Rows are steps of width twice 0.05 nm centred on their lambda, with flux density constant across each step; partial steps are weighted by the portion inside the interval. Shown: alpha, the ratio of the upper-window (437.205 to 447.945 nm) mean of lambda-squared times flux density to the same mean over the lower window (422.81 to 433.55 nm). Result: 0.41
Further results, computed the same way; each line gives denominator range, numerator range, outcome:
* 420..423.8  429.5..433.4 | 0.47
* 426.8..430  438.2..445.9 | 0.41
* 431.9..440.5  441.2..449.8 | 0.70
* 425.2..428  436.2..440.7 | 0.51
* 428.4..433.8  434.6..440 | 0.54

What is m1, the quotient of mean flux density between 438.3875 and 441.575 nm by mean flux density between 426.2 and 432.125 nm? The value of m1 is 0.4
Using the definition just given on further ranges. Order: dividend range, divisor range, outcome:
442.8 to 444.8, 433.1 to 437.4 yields 0.65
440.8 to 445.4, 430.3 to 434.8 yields 0.48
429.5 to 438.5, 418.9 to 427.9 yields 0.47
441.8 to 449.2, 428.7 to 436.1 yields 0.45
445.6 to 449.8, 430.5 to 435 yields 0.47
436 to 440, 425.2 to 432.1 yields 0.47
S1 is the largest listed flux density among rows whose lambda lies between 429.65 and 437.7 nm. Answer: 20.75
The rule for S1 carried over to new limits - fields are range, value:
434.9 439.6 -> 10.12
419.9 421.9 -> 45.62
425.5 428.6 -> 19.03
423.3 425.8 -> 28.03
